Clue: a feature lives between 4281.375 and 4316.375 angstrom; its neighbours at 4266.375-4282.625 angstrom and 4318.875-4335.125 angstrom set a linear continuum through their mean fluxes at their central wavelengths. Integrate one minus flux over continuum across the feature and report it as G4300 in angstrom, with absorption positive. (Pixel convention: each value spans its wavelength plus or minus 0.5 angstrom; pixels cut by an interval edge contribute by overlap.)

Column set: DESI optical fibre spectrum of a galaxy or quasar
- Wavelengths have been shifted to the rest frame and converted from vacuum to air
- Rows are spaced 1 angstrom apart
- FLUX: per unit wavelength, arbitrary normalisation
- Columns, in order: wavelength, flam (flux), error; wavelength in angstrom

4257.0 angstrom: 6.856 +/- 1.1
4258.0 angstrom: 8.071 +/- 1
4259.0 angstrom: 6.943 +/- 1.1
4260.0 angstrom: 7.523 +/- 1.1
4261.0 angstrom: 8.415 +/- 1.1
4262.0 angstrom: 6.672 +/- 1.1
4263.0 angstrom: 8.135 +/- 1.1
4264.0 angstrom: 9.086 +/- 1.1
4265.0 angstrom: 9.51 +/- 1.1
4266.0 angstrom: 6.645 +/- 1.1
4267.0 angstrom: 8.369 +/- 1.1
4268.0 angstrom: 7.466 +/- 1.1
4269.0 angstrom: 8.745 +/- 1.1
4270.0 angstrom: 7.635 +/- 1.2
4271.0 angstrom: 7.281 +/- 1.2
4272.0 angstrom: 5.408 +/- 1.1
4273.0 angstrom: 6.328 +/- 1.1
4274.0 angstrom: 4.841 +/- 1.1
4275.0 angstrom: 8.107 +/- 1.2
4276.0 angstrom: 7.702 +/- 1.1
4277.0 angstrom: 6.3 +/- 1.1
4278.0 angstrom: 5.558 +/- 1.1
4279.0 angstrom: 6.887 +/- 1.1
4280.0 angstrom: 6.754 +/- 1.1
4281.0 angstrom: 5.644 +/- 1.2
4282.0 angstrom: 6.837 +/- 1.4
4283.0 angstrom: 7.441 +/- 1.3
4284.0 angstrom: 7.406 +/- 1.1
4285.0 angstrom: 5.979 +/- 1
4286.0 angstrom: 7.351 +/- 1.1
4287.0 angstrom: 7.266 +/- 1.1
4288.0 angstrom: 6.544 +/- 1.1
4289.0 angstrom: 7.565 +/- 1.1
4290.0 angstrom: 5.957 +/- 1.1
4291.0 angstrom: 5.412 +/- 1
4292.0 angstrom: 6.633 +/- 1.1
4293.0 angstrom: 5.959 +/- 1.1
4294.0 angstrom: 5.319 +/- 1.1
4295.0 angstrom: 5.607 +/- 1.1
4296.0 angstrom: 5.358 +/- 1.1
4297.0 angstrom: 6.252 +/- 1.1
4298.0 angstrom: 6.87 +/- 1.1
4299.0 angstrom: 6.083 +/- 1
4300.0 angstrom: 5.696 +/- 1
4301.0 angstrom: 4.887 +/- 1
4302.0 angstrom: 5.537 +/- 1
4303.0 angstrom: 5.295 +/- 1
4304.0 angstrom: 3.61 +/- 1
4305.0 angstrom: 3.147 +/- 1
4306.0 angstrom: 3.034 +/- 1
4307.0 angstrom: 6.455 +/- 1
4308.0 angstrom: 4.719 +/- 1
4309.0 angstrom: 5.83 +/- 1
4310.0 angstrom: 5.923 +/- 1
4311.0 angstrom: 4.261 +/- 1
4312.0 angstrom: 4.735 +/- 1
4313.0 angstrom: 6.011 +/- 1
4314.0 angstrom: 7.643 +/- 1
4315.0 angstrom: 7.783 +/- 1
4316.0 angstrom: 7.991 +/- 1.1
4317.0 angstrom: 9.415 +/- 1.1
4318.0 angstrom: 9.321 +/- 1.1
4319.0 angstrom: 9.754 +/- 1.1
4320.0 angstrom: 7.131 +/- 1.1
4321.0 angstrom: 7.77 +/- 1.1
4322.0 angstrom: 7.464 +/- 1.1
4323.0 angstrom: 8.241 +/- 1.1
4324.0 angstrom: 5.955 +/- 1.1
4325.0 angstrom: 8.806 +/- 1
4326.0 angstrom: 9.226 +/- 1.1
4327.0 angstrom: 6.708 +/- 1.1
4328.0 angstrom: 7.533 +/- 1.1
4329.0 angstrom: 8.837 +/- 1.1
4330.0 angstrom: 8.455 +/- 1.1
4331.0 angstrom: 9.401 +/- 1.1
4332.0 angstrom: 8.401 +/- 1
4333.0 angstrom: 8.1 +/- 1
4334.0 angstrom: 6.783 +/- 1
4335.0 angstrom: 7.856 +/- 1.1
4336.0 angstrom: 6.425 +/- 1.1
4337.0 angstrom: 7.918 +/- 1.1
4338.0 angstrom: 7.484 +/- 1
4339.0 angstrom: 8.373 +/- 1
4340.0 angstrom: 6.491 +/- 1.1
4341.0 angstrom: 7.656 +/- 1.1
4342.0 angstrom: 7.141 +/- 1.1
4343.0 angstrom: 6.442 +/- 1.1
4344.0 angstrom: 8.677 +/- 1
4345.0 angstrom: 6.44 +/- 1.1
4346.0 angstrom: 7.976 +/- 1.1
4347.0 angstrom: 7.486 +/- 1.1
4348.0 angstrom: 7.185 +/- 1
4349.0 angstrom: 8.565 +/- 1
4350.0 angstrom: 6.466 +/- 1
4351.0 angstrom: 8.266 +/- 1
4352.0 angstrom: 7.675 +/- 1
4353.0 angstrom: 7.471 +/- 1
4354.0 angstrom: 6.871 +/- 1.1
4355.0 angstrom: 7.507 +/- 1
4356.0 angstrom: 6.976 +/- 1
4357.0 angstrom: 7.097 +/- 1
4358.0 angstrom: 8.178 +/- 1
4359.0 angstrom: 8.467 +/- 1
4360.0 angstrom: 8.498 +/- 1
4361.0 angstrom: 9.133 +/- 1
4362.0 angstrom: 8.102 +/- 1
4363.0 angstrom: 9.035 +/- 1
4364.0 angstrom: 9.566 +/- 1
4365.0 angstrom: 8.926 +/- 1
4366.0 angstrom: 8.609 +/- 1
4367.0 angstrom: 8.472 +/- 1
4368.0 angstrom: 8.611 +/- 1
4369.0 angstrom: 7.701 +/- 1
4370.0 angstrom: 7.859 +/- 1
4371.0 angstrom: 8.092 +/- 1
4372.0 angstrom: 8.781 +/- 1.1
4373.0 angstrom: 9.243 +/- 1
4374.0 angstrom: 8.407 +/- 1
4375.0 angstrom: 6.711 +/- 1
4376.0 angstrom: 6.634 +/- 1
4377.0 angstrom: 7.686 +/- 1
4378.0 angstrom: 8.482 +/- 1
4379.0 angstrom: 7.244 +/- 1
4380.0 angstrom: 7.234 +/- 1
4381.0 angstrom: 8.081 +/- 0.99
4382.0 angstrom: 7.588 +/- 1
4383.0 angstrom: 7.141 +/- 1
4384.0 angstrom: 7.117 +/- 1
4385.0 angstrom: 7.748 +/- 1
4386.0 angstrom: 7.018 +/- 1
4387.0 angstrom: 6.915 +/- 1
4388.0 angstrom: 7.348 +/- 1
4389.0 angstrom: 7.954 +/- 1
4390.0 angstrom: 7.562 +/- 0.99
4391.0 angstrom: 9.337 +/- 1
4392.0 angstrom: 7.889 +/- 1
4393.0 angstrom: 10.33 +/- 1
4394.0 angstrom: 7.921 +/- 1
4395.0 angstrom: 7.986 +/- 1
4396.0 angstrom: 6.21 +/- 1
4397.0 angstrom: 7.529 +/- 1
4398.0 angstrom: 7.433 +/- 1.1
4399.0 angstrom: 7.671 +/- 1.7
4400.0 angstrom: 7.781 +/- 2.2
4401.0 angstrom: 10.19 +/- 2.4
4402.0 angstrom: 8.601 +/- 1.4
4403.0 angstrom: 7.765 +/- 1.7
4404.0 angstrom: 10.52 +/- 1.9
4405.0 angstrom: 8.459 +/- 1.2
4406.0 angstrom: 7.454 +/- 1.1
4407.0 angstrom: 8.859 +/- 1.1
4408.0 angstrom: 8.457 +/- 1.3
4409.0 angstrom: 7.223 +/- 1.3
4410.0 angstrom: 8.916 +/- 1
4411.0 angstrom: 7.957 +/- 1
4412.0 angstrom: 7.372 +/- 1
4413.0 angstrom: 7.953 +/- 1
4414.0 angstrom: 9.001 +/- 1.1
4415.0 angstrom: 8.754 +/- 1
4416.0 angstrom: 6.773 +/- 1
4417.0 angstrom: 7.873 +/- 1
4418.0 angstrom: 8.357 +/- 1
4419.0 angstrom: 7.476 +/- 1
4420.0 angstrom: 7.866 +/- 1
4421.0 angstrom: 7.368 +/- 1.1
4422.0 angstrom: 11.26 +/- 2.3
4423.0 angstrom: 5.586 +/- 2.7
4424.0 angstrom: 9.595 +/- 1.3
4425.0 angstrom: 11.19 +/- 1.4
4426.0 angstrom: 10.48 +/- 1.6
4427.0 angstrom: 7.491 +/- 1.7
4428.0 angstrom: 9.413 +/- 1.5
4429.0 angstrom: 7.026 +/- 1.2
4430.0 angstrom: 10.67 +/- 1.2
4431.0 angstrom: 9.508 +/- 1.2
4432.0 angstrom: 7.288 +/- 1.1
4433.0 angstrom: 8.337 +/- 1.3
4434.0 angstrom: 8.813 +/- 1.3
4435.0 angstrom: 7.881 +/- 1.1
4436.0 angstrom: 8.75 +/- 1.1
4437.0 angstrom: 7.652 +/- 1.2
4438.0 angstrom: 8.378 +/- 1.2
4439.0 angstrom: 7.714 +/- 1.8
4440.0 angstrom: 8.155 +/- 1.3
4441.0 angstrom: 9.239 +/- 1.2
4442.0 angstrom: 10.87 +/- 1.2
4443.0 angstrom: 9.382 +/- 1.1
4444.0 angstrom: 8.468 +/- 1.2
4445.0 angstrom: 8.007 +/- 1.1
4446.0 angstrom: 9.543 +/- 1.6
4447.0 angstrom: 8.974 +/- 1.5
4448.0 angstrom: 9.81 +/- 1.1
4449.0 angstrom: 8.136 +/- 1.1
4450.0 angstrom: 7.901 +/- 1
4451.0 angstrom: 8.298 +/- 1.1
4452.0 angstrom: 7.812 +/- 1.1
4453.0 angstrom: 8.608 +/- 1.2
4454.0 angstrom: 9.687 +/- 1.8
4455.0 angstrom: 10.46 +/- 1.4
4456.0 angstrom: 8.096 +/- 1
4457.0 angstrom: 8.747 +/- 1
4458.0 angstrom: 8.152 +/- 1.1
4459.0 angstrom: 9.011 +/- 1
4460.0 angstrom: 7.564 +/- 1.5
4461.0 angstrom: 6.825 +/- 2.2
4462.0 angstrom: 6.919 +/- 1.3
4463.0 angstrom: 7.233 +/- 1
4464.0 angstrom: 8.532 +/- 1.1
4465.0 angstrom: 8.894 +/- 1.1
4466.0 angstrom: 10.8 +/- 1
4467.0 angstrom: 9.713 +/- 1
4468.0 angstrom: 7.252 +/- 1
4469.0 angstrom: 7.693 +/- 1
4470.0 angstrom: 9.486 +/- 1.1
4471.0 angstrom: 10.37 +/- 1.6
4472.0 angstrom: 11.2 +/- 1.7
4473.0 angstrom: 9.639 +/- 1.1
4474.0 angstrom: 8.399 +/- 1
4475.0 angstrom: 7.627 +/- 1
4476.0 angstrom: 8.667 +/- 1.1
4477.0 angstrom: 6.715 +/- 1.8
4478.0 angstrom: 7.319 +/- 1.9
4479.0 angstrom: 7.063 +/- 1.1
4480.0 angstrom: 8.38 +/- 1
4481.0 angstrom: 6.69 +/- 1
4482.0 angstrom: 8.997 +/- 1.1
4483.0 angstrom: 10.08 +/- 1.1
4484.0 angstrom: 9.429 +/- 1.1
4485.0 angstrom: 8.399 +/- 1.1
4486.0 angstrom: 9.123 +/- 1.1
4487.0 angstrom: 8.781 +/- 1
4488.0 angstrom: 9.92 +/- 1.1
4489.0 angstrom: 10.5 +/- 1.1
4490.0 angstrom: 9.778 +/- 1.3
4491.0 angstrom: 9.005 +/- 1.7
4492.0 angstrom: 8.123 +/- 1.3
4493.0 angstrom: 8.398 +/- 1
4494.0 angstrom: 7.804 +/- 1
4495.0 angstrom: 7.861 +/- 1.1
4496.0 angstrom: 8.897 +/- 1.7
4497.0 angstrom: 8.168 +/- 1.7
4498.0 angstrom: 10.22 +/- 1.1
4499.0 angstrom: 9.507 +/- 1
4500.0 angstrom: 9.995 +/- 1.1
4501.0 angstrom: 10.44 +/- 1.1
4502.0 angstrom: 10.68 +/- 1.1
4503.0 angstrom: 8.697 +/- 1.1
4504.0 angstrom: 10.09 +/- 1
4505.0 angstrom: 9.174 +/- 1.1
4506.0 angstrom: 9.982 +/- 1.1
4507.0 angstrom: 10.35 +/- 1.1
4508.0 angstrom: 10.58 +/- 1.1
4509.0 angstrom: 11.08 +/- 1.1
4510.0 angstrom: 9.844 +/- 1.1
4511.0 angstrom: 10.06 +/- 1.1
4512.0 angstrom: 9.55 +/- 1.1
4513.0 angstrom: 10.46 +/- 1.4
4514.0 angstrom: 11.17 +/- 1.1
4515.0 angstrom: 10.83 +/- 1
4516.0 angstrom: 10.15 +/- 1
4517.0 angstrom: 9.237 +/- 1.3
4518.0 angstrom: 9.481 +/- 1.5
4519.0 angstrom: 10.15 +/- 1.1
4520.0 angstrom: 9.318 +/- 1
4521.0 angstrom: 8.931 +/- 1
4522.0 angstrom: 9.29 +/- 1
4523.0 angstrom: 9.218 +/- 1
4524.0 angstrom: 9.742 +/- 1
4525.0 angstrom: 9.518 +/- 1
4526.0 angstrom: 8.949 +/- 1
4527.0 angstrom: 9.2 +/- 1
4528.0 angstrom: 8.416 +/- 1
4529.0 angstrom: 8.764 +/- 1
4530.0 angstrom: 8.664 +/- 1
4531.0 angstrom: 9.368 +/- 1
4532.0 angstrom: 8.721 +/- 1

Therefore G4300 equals 6.8 angstrom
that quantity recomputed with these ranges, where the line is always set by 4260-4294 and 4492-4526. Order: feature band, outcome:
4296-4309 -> 3.8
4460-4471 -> 0.9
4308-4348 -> 0.5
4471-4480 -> 0.8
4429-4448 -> 0.2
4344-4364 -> 0.1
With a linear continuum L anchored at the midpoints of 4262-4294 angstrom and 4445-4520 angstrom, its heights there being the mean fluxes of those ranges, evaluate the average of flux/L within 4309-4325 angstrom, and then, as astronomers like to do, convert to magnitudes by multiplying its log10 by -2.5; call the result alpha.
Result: 0.01 mag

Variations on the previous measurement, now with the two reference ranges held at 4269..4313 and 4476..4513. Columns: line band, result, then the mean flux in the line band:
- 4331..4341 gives -0.14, 7.64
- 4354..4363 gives -0.13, 7.99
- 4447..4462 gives 0.01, 8.47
